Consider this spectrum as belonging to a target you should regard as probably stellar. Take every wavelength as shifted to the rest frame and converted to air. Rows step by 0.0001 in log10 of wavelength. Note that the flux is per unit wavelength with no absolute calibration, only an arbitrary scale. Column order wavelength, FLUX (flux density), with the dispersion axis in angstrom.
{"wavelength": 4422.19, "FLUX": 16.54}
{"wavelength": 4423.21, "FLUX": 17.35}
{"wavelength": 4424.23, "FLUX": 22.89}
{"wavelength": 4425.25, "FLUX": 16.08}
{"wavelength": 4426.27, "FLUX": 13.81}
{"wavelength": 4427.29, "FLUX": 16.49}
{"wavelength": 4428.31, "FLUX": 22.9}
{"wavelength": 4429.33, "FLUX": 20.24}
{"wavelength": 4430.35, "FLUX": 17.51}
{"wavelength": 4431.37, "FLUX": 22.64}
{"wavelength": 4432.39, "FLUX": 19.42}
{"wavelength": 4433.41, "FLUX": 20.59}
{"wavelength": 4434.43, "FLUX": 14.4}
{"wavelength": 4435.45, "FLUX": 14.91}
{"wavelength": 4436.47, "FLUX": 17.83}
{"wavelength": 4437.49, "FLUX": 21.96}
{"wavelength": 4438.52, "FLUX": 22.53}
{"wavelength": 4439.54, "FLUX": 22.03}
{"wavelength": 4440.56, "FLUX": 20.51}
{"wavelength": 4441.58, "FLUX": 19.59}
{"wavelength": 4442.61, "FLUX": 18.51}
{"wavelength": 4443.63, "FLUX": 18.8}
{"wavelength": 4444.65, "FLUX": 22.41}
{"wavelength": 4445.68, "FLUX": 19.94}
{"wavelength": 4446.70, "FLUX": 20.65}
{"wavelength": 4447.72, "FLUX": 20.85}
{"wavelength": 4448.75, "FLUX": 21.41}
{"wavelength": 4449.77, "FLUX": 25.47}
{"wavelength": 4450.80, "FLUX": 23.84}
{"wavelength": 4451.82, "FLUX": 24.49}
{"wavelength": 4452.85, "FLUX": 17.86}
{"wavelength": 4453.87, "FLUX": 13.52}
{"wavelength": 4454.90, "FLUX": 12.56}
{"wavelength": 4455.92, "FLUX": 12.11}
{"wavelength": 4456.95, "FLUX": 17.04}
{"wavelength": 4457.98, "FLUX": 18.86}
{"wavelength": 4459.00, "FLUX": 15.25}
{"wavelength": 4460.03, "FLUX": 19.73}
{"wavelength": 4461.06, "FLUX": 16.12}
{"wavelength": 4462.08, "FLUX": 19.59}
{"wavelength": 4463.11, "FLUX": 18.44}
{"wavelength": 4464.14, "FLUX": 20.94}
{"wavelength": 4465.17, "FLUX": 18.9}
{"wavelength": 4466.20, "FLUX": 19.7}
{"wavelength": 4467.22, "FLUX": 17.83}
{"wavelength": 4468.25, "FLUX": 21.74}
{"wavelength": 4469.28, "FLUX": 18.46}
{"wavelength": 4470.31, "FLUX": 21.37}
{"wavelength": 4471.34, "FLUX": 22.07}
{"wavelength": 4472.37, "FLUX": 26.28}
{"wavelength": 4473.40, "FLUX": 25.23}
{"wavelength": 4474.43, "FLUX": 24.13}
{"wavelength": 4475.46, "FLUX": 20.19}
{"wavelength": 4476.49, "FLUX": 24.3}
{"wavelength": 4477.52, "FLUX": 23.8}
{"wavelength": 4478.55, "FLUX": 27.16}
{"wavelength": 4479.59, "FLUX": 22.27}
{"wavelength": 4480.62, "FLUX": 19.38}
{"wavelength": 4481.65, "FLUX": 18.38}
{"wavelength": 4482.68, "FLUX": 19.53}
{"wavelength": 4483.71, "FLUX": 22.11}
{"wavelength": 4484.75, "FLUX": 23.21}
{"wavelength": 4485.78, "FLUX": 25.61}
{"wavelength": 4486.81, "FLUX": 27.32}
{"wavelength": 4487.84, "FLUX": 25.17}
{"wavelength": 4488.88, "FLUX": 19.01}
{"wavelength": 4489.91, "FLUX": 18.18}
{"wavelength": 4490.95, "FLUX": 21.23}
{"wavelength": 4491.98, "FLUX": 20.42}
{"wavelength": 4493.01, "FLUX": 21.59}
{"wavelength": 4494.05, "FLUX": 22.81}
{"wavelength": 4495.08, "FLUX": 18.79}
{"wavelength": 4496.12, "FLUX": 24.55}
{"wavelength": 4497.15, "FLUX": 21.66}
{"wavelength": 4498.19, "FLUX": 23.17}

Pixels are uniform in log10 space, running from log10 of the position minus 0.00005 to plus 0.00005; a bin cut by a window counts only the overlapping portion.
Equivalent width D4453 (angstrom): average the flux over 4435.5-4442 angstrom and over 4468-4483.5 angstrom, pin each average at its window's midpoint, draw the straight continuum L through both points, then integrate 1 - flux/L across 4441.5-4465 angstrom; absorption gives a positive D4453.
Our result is 2.3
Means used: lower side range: 20.4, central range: 19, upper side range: 22.3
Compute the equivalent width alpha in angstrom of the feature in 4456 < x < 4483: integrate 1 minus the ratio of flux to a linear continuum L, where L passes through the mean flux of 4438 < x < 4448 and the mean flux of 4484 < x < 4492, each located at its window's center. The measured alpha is 1.6 angstrom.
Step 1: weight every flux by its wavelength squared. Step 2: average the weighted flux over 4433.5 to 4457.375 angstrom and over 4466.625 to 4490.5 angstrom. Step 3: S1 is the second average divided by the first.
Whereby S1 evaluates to 1.2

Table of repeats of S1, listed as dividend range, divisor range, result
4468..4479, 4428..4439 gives 1.21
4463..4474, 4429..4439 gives 1.12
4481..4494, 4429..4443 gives 1.15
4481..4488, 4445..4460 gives 1.23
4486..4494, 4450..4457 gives 1.27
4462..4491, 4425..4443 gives 1.17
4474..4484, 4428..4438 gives 1.18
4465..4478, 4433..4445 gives 1.14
